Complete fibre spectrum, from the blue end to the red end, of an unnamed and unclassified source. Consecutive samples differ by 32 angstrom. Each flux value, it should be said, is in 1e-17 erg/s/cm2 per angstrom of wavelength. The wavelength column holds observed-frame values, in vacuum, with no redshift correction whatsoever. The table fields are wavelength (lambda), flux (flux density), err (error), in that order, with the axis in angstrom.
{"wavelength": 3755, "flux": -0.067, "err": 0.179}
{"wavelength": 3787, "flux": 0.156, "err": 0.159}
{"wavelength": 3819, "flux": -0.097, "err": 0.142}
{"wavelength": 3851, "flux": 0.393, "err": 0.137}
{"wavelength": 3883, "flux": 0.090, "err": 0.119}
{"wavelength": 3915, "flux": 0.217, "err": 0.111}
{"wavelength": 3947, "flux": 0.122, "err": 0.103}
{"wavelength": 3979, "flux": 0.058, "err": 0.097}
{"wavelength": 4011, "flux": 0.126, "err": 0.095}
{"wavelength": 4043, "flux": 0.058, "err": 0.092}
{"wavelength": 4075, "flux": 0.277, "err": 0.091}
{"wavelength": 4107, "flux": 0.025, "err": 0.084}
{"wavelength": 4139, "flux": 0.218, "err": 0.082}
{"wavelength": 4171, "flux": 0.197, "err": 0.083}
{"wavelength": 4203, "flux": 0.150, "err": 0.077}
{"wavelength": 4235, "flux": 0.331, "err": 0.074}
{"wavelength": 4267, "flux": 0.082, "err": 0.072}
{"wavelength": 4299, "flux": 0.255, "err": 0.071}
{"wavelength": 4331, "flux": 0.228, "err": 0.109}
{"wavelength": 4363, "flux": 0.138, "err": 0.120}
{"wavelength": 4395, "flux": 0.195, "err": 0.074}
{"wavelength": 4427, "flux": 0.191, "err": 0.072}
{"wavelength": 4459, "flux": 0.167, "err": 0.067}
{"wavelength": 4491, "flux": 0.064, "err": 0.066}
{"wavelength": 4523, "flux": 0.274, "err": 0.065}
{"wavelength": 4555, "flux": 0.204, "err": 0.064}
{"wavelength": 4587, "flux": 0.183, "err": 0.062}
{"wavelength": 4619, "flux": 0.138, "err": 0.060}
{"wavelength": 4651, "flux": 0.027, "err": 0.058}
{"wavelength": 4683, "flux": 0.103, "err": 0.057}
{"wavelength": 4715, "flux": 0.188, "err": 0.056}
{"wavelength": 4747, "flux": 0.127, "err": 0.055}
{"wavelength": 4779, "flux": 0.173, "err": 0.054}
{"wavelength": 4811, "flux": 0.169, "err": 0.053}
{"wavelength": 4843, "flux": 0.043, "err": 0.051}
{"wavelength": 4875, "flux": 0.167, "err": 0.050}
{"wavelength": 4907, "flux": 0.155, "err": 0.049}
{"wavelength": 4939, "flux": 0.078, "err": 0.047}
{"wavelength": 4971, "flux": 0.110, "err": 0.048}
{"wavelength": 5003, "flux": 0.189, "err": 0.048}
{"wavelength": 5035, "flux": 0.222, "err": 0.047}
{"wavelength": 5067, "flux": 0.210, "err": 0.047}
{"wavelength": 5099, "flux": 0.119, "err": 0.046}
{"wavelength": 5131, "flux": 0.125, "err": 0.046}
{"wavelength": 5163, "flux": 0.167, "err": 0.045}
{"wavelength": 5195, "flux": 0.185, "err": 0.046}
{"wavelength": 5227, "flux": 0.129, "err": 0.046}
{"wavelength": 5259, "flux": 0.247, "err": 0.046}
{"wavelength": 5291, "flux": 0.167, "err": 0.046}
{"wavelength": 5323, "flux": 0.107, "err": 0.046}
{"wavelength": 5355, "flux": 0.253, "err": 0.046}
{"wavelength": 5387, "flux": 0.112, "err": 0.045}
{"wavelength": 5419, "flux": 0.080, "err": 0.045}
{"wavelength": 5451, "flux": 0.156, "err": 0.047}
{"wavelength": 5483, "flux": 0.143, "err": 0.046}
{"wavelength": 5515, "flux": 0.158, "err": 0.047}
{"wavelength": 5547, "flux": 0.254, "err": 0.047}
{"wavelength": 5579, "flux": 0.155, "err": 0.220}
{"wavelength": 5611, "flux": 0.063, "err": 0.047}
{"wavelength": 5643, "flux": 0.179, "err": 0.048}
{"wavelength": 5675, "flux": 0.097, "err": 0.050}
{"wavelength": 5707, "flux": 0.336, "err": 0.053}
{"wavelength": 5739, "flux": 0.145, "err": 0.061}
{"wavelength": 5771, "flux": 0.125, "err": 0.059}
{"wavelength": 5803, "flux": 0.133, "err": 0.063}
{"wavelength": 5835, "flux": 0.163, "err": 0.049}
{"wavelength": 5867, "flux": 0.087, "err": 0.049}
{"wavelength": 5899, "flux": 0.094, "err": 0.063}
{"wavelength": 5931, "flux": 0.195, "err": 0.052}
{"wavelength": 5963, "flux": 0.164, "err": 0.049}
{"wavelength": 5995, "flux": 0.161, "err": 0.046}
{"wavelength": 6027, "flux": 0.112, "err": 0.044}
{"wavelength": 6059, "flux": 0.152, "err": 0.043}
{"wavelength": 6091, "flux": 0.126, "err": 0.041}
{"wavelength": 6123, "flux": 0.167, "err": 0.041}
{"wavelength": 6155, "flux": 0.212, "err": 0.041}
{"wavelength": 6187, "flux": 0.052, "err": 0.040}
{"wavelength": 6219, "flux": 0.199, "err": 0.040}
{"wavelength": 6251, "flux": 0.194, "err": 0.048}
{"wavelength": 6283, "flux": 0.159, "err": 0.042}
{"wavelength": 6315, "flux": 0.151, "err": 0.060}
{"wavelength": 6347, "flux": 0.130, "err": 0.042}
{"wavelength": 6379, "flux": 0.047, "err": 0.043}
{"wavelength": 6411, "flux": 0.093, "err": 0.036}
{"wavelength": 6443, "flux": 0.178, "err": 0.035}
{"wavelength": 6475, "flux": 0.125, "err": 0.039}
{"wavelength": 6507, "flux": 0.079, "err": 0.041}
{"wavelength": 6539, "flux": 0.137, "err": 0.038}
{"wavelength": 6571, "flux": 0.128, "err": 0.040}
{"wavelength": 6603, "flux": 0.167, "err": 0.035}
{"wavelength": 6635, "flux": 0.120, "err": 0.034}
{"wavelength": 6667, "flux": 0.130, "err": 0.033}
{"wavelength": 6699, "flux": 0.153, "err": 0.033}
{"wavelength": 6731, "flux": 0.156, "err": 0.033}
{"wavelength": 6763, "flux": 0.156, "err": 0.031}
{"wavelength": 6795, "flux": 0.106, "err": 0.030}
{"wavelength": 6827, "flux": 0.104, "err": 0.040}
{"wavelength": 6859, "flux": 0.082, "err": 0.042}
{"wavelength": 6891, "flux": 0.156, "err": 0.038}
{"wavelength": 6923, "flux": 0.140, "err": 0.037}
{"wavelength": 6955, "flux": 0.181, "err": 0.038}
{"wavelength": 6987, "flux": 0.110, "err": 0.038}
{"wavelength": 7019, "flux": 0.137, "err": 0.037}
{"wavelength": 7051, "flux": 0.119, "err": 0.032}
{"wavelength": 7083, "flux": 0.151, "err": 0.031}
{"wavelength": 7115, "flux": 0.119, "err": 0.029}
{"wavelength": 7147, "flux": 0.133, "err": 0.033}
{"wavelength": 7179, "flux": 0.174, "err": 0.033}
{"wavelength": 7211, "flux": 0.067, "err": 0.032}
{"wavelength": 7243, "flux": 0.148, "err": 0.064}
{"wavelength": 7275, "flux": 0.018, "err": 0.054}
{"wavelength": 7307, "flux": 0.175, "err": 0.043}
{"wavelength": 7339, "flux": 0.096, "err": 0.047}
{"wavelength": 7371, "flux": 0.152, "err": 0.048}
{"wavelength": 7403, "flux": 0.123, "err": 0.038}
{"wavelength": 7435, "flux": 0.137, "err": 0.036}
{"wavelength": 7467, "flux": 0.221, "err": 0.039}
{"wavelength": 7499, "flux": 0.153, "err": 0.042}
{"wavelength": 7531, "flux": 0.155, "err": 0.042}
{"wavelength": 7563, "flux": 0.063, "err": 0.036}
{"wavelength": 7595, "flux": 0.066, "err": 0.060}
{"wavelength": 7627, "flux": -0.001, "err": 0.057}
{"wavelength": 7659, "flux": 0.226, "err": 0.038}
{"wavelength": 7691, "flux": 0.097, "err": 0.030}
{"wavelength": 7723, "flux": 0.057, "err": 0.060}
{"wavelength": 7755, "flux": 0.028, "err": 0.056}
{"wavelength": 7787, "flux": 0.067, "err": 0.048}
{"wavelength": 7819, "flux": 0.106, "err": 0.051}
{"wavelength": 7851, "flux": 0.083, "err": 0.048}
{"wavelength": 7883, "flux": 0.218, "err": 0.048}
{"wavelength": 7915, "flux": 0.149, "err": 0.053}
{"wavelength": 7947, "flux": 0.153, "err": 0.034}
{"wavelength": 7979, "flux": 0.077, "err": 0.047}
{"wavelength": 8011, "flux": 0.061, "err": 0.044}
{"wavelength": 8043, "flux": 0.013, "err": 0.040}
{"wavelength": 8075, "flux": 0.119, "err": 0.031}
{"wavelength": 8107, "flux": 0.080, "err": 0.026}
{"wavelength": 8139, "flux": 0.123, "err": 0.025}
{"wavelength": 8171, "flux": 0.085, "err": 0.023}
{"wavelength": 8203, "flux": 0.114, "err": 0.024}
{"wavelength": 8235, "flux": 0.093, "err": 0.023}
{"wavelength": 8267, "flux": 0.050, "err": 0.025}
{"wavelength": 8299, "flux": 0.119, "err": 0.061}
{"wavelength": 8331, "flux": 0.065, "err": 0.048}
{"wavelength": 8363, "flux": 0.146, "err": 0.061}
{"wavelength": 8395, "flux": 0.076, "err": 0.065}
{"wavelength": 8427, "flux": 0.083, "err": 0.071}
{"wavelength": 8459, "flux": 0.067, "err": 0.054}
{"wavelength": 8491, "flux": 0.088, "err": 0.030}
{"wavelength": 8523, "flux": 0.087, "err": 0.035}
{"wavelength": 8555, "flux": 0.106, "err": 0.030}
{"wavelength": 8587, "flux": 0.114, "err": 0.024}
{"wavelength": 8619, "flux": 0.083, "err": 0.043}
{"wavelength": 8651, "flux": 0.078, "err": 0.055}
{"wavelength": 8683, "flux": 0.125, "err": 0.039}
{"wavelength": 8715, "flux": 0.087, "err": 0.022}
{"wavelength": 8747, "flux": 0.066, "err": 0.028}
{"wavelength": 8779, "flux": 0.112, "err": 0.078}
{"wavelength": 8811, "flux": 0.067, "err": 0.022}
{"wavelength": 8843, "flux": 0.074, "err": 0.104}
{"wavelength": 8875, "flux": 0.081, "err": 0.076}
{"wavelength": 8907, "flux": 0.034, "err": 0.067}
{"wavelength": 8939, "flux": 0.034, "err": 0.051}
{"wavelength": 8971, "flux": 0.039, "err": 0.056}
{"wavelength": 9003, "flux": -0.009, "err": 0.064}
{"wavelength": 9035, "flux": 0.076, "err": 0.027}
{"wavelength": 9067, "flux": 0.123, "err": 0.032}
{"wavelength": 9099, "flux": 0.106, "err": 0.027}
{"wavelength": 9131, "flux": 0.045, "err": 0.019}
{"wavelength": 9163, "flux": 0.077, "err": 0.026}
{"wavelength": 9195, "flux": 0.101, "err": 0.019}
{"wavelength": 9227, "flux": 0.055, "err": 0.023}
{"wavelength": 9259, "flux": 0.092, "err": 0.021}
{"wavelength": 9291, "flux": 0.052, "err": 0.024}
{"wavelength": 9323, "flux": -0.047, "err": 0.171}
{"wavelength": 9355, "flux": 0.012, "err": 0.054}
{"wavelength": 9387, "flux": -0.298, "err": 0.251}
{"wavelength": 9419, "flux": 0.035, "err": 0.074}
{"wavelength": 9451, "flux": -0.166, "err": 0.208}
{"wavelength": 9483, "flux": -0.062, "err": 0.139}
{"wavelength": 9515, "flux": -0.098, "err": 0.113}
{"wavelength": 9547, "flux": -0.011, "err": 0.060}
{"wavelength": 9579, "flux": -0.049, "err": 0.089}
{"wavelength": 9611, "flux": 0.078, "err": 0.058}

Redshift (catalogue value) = 0.14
